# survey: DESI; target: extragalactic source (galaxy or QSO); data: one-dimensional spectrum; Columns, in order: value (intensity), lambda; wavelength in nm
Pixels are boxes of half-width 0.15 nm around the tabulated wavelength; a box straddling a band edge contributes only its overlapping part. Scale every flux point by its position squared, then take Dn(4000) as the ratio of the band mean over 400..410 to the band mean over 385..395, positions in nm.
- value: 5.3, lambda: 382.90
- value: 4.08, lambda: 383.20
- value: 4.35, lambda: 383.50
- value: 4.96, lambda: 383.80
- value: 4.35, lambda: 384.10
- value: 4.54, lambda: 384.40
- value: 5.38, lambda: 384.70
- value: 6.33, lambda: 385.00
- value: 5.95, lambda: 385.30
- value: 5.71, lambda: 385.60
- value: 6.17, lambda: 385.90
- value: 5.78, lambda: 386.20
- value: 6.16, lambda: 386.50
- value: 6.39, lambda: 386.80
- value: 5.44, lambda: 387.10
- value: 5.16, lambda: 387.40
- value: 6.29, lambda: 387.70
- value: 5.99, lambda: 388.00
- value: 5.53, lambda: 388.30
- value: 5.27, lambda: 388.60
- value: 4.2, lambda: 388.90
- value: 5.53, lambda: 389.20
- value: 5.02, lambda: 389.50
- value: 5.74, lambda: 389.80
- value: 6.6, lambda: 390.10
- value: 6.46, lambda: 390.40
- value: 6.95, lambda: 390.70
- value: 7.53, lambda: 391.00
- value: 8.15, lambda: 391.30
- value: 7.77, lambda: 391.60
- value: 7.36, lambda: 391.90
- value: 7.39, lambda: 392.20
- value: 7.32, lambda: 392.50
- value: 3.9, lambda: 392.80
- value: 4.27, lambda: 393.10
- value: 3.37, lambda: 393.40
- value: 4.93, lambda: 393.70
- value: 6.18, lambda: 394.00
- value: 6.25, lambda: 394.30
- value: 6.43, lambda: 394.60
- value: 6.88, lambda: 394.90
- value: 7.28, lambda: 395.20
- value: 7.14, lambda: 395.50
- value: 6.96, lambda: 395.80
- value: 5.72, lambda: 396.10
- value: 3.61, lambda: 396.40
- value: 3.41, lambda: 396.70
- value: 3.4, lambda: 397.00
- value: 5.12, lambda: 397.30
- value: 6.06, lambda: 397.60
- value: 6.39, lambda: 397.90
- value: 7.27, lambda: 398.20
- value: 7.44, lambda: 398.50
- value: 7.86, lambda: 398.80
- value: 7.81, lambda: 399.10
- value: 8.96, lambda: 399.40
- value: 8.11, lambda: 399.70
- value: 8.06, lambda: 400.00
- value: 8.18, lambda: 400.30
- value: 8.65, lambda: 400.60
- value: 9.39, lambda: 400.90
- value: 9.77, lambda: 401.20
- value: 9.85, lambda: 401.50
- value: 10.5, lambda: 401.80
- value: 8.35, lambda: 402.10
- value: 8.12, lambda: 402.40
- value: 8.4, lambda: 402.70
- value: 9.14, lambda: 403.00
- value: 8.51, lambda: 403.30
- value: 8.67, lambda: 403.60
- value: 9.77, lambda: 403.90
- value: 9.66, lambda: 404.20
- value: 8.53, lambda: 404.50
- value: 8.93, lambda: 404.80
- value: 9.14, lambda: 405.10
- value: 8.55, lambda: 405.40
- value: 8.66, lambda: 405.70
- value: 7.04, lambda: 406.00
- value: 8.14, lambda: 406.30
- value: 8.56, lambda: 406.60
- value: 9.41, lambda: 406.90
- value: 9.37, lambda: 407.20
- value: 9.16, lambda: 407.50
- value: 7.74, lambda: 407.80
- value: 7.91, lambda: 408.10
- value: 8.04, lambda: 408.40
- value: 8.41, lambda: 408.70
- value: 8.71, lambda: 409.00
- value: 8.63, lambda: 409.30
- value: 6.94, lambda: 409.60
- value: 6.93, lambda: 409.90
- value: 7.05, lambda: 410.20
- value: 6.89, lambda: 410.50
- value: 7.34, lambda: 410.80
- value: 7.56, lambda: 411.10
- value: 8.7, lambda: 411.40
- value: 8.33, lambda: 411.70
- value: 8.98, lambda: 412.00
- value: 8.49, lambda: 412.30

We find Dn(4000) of 1.55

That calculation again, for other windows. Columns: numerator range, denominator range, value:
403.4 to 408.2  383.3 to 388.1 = 1.74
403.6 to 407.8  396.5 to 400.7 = 1.33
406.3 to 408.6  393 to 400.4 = 1.44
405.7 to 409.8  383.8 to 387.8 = 1.65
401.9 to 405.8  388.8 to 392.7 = 1.42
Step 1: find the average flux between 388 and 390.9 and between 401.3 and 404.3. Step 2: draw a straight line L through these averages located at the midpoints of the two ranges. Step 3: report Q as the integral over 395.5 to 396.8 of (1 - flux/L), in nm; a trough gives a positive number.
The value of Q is 0.38 nm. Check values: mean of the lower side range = 5.75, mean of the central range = 5.24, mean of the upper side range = 9.1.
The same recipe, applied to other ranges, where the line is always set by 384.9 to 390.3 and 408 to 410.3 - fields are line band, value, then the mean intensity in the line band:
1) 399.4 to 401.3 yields -0.46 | 8.69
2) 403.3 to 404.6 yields -0.31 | 9.11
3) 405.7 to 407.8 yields -0.26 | 8.55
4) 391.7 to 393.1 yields -0.02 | 6.3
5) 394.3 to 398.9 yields 0.39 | 6.05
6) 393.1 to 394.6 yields 0.27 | 5.22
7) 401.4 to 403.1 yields -0.44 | 9.03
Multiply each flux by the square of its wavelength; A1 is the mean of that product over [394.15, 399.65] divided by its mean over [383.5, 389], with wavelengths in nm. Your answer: 1.2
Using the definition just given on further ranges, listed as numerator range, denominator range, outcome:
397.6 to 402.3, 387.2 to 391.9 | 1.43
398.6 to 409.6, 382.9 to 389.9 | 1.75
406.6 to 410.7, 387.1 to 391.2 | 1.52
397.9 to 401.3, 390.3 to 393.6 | 1.34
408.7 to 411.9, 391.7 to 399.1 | 1.40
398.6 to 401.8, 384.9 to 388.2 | 1.58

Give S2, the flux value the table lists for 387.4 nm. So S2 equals 5.16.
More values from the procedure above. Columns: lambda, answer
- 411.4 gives 8.7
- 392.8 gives 3.9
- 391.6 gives 7.77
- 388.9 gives 4.2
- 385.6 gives 5.71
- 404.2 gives 9.66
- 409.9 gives 6.93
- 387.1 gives 5.44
